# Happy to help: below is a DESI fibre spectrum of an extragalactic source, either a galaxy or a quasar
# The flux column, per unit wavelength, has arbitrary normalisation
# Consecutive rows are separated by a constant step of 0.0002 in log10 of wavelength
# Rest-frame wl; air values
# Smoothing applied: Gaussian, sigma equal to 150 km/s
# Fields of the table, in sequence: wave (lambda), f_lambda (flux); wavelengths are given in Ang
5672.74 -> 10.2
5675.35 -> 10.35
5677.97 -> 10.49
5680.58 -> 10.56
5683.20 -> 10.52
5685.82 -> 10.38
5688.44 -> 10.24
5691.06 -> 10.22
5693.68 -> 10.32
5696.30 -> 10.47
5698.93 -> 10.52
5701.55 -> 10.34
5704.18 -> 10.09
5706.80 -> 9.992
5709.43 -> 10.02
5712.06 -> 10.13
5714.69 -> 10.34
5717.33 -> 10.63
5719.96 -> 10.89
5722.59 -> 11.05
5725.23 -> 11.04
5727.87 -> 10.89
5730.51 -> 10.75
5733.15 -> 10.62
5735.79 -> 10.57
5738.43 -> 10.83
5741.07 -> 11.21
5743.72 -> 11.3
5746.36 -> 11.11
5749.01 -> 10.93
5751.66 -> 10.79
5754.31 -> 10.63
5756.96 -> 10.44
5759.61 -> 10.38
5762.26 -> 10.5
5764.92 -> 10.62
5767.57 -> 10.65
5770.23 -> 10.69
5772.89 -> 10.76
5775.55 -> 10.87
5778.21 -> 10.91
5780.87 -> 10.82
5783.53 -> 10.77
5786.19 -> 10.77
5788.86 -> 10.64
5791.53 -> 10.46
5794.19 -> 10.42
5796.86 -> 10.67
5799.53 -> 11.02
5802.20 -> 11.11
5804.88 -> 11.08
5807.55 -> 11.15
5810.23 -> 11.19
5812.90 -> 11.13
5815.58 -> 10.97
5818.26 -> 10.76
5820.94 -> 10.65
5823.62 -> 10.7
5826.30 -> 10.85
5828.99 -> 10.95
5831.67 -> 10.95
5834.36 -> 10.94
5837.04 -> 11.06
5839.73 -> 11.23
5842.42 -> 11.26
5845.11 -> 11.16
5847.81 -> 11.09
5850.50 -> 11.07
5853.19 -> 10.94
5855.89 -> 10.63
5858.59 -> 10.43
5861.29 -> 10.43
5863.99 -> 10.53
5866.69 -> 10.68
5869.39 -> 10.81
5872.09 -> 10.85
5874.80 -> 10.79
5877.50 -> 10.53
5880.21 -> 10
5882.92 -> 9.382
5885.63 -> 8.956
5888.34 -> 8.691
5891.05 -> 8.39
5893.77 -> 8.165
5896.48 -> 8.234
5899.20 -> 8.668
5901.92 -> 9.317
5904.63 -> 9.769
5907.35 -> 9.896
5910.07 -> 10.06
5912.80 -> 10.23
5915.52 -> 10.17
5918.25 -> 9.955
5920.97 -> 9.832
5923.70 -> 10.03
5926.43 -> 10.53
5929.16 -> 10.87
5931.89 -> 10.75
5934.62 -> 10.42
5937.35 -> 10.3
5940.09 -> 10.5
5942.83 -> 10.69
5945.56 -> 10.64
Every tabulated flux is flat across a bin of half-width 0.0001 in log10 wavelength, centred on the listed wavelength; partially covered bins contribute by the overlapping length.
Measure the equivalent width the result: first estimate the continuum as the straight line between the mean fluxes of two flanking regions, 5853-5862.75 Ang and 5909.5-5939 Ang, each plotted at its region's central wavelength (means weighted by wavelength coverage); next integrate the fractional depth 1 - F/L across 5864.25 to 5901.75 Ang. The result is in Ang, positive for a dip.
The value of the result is 3.2 Ang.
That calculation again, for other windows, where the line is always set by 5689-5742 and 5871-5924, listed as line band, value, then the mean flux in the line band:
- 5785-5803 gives -1.1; 10.7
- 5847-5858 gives -1.2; 10.9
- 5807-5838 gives -3.0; 10.9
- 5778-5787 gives -0.6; 10.8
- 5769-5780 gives -0.6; 10.8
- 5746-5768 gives -0.7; 10.7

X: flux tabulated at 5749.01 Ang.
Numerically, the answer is 10.93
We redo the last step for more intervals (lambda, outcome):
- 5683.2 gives 10.52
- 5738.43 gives 10.83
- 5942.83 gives 10.69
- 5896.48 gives 8.234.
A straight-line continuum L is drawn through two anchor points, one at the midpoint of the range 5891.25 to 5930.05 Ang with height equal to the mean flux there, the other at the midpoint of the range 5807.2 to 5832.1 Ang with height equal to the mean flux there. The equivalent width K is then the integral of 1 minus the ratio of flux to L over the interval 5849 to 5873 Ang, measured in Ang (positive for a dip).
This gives -0.9 Ang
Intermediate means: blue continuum 10.9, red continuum 9.64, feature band 10.7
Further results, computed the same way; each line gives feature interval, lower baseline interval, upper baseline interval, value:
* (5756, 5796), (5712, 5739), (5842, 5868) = 0.40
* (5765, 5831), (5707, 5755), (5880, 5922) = -4.17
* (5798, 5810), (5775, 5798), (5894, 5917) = -0.65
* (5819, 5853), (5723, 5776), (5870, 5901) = -3.82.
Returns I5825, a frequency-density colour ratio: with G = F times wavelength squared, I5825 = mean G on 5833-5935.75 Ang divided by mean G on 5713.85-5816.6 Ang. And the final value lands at 0.98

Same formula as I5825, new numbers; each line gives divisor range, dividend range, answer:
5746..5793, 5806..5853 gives 1.05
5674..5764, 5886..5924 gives 0.94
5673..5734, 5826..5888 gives 1.07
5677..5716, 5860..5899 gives 1.00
